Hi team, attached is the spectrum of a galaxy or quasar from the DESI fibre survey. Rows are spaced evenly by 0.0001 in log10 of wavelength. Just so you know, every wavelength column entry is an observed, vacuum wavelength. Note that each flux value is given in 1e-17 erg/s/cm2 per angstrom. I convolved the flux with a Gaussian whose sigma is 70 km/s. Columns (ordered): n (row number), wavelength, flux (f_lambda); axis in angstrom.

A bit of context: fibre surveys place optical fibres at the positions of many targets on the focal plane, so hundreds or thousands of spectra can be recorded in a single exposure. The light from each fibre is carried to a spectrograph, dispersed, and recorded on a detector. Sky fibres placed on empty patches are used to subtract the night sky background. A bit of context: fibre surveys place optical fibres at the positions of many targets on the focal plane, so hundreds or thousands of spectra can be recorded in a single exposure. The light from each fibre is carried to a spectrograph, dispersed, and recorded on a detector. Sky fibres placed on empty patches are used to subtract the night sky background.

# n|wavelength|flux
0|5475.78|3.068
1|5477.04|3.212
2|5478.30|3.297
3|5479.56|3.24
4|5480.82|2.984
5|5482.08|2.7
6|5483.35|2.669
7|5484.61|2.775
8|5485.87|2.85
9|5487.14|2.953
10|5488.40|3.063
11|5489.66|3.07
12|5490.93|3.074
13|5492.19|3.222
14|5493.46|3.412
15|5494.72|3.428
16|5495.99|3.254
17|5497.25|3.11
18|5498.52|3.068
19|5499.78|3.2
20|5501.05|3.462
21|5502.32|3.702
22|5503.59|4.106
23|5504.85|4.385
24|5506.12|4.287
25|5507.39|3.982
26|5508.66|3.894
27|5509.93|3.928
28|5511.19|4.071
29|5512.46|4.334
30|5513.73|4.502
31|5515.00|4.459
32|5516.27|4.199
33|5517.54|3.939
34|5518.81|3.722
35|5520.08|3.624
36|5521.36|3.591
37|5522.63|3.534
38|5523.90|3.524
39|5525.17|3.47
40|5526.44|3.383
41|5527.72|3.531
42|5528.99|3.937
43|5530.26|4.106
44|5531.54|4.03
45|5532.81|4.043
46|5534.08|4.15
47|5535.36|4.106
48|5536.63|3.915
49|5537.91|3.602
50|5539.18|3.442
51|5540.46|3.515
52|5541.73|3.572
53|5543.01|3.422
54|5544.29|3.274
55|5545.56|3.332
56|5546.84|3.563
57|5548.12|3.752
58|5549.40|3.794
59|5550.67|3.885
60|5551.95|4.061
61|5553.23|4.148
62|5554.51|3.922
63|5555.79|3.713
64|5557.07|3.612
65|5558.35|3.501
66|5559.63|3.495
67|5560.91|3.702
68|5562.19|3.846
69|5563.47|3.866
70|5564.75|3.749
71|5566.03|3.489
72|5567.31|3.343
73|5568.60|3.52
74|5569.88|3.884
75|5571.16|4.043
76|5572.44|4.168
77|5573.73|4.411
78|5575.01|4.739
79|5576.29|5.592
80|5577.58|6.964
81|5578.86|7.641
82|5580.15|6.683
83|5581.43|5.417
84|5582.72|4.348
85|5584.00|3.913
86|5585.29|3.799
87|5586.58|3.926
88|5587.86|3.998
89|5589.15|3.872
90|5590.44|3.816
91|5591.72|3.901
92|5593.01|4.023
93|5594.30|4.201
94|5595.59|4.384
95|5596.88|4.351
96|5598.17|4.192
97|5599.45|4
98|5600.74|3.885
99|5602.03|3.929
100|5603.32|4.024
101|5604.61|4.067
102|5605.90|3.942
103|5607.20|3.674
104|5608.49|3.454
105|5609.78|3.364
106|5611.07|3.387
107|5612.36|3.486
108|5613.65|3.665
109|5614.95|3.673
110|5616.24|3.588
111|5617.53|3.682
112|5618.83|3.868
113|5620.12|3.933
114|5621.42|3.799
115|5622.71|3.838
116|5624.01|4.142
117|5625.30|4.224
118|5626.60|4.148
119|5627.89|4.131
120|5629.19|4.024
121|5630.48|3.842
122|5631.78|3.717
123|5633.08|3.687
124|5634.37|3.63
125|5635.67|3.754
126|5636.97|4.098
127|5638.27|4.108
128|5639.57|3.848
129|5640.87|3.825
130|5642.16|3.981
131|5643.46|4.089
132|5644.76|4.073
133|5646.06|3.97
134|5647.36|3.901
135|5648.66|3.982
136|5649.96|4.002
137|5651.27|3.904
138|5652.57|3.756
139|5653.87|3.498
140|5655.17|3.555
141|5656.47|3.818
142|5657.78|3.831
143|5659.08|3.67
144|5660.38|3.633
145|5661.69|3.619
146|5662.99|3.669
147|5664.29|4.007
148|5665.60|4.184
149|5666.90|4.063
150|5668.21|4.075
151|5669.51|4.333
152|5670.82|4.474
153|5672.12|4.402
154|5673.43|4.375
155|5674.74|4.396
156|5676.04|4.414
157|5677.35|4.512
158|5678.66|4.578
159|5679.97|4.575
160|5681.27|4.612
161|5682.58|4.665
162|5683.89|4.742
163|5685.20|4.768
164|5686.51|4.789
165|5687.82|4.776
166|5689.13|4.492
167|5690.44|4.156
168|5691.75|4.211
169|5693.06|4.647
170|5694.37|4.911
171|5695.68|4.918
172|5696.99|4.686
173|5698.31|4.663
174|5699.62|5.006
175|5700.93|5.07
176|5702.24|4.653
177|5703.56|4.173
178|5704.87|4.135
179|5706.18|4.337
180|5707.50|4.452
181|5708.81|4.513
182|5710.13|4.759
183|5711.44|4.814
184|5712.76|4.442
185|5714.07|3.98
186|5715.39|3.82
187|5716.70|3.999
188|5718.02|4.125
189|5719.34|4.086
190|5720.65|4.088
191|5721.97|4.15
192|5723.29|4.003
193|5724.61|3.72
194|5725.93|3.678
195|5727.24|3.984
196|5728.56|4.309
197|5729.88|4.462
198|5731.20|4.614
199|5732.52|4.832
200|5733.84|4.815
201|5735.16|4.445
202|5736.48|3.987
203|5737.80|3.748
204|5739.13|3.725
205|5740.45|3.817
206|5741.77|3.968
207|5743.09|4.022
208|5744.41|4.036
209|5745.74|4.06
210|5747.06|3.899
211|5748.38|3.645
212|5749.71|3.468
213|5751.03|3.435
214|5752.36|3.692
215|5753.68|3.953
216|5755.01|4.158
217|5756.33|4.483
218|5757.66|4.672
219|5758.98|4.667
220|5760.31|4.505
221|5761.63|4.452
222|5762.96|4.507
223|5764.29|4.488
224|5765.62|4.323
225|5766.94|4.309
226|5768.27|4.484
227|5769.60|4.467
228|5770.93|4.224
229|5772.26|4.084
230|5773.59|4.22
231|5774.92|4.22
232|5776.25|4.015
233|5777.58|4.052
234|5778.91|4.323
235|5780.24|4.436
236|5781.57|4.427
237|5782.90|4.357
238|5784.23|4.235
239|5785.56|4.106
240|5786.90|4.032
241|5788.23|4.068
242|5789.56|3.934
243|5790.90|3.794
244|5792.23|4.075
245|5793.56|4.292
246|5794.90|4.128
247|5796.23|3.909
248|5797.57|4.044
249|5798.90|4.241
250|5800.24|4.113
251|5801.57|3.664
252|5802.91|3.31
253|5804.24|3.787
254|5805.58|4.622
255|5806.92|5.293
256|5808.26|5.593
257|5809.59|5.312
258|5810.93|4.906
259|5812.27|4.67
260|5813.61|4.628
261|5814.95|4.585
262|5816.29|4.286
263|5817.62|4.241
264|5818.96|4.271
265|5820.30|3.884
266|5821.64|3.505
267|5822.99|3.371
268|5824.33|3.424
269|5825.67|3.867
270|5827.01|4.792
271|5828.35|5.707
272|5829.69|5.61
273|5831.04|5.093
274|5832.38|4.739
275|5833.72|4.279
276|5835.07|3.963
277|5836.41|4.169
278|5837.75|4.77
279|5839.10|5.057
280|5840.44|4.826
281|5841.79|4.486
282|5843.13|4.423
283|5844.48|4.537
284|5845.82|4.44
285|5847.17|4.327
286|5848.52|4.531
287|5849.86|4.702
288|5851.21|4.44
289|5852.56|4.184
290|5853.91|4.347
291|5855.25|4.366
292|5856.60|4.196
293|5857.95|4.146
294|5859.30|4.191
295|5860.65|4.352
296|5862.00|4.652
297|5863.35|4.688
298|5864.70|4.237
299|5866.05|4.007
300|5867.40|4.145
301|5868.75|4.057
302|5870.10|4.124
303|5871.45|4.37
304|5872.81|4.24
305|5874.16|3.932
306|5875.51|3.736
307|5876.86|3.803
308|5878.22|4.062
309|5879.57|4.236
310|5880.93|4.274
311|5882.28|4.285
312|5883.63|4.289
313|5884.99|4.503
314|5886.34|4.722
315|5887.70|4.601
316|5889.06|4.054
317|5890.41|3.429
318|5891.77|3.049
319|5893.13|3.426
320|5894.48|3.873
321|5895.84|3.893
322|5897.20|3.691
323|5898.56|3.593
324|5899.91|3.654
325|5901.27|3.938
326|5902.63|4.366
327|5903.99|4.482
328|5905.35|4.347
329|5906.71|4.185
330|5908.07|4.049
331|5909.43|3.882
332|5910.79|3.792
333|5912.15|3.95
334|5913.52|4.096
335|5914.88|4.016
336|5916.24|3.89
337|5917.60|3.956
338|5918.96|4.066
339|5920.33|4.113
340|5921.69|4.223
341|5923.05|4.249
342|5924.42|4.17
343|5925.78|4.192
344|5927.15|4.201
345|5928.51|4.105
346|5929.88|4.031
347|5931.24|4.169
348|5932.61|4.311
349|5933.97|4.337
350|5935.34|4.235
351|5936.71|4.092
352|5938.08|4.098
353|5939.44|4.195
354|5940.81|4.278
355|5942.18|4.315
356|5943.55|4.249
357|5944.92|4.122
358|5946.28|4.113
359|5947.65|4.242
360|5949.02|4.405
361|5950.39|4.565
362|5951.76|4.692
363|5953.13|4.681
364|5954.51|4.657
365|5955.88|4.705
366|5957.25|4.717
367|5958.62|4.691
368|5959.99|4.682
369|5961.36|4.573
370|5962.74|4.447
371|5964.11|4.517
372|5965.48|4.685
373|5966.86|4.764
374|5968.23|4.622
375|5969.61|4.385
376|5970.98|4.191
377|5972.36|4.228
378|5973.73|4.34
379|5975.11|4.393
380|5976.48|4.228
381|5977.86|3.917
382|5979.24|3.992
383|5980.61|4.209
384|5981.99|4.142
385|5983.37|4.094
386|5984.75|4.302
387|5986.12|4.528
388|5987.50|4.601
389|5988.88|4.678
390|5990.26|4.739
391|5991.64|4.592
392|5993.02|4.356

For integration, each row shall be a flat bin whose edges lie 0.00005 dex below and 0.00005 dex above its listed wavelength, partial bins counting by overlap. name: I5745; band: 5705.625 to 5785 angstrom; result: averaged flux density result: 4.2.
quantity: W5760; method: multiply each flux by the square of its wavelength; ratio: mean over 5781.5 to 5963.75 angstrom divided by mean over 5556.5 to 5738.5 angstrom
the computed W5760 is 1.1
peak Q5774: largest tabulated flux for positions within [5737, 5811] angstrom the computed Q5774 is 5.593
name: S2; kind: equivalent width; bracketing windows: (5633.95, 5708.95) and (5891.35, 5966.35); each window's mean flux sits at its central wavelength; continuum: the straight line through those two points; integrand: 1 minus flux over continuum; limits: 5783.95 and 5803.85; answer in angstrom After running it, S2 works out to 1.1 angstrom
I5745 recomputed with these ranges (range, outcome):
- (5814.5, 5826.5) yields 3.94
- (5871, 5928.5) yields 4.04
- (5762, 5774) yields 4.35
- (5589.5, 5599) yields 4.12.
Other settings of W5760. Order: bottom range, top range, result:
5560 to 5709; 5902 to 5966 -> 1.14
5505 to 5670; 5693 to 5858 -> 1.16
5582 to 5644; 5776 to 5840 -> 1.19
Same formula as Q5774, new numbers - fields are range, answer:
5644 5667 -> 4.184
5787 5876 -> 5.707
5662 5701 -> 5.07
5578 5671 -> 7.641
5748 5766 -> 4.672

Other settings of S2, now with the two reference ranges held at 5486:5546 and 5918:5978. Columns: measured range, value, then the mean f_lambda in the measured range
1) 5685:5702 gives -3.2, 4.7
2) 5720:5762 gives -0.9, 4.11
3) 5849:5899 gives 1.1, 4.14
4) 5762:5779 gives -0.9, 4.29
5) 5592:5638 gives -0.7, 3.88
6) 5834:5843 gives -0.8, 4.53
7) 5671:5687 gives -2.6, 4.56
